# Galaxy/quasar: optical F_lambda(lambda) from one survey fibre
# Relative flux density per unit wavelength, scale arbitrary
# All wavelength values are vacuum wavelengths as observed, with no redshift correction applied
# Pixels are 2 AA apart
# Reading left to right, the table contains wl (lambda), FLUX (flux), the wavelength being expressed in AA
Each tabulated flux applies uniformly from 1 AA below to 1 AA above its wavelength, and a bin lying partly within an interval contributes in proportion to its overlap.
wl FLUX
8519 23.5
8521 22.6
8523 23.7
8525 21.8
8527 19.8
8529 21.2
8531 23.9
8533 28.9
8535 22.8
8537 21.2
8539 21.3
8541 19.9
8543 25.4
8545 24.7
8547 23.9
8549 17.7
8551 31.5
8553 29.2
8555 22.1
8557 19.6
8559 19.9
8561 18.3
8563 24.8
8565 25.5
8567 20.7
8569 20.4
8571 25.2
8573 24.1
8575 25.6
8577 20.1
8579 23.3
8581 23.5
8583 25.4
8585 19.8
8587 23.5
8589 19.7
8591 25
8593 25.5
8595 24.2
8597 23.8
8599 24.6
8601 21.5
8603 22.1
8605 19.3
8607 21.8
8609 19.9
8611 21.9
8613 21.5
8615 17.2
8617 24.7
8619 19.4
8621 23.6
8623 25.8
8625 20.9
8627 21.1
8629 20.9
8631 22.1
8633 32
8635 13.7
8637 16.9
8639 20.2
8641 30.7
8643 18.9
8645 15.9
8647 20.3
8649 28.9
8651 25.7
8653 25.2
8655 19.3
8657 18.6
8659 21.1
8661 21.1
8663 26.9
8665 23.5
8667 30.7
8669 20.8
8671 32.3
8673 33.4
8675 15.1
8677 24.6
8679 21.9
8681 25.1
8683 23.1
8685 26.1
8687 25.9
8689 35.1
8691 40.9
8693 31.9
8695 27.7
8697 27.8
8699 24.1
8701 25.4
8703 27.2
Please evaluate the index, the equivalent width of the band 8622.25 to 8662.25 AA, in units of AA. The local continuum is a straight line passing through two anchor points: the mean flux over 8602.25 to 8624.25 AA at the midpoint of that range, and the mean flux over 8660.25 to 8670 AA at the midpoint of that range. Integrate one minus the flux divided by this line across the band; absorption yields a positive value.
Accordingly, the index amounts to 2.24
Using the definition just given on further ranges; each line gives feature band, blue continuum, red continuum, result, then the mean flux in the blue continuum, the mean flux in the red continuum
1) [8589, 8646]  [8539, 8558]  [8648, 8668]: 4.8 AA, 23.6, 24.1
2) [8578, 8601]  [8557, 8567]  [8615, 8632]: -1.6 AA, 21.7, 22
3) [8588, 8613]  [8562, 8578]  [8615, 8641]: 0.2 AA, 23.3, 21.9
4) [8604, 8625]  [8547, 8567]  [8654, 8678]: 1.8 AA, 23.1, 23.9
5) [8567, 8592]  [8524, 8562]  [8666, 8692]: 1.2 AA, 22.8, 27.3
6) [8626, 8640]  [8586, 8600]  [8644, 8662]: 0.9 AA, 23.8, 21.8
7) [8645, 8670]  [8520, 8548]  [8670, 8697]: 3.6 AA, 22.9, 27.9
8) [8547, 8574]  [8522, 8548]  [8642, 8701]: 0.4 AA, 23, 25.2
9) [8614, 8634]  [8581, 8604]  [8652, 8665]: -0.1 AA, 23.2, 22.1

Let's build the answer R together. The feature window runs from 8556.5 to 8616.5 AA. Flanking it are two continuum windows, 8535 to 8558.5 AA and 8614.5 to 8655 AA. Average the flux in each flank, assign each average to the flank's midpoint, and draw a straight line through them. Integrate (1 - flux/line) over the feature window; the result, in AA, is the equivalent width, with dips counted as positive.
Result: 1.2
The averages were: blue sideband 23.2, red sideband 22.2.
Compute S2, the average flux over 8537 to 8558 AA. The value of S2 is 23.4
